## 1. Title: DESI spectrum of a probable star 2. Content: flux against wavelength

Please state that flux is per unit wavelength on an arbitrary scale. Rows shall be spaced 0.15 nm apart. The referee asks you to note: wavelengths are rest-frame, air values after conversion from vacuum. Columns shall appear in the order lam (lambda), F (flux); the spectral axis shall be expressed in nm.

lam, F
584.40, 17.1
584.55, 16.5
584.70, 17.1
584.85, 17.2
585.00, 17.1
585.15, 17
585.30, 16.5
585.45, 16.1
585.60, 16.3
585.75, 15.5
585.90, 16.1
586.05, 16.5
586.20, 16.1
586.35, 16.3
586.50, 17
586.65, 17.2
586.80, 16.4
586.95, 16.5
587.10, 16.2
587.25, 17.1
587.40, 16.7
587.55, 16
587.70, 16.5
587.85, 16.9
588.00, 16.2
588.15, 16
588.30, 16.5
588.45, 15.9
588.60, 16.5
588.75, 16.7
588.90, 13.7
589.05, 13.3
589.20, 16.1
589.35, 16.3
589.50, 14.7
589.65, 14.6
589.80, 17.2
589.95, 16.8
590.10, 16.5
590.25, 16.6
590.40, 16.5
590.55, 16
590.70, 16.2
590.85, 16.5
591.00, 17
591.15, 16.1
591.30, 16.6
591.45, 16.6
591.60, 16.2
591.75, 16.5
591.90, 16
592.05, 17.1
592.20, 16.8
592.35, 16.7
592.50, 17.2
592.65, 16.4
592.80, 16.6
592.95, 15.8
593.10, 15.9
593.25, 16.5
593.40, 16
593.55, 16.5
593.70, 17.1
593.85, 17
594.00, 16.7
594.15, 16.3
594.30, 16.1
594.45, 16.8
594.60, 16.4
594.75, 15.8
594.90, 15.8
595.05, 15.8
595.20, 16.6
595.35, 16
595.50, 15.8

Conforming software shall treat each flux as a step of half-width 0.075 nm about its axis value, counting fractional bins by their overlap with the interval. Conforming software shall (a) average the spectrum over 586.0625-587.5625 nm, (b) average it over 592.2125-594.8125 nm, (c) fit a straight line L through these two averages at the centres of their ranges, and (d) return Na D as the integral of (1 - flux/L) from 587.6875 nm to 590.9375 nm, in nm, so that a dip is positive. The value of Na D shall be 0.10 nm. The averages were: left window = 16.6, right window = 16.5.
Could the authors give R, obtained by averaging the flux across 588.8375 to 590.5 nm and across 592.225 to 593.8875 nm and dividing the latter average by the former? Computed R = 1.1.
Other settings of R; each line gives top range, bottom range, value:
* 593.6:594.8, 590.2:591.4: 1.01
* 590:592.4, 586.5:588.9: 1.00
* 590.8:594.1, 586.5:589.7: 1.03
